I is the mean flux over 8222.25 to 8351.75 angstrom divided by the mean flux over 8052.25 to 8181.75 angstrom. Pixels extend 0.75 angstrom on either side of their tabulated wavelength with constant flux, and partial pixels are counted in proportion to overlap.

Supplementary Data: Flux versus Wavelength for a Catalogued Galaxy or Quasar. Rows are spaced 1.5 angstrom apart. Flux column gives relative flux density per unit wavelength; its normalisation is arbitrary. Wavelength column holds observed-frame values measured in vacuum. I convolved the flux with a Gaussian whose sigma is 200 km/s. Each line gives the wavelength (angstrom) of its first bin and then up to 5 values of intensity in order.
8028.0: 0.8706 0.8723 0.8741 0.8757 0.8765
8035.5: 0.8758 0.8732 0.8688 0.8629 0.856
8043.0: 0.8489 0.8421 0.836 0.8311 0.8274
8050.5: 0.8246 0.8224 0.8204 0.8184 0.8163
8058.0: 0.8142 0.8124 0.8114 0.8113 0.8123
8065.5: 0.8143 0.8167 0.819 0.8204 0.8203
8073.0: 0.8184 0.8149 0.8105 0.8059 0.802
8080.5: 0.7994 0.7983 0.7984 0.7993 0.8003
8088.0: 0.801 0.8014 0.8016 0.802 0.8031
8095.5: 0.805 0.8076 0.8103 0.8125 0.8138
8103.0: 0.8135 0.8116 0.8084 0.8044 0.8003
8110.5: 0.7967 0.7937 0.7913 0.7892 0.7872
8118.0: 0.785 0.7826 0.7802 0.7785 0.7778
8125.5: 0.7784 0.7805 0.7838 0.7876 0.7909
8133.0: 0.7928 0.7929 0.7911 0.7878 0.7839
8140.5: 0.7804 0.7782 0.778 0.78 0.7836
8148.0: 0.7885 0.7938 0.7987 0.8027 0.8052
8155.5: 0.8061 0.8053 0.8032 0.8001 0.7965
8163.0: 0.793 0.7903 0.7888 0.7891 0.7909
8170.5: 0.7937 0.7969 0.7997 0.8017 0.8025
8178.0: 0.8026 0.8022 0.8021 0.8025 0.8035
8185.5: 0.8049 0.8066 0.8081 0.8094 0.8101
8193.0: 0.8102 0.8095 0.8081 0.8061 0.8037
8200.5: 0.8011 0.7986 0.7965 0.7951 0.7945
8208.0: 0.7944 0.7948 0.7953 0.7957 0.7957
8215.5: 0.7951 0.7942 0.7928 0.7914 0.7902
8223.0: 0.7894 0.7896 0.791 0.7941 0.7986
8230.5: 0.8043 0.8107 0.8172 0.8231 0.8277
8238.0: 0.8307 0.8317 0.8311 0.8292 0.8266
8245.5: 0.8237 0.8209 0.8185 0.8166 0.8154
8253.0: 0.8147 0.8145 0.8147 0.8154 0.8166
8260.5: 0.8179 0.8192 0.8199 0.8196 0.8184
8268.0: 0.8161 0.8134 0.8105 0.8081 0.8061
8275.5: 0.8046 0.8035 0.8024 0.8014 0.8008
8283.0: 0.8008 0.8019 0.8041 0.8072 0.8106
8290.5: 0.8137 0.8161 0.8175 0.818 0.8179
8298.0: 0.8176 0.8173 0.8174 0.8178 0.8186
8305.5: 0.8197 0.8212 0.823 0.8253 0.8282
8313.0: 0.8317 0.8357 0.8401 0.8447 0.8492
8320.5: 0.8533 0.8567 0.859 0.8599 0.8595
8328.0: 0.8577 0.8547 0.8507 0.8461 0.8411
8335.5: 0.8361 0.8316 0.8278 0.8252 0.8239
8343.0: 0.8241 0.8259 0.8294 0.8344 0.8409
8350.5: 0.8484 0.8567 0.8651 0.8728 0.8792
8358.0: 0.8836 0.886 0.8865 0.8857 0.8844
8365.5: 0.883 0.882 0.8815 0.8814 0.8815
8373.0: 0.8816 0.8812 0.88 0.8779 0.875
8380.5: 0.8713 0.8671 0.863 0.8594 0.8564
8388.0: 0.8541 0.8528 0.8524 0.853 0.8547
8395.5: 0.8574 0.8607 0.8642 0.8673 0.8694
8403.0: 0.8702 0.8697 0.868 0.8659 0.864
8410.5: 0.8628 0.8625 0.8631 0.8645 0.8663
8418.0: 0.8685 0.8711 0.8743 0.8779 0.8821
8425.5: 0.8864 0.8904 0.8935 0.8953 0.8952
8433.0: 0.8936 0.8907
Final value 1.03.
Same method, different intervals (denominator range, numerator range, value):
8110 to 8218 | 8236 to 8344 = 1.04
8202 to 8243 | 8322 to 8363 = 1.06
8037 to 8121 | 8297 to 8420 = 1.05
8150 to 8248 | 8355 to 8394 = 1.09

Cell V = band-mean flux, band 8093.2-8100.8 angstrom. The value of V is 0.808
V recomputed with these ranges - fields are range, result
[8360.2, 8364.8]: 0.886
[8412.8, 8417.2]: 0.865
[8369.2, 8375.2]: 0.881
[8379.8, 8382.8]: 0.869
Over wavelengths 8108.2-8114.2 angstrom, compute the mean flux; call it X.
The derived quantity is 0.796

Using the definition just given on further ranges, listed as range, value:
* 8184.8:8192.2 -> 0.808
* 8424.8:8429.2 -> 0.89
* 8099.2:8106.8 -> 0.812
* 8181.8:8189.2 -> 0.805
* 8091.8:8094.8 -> 0.803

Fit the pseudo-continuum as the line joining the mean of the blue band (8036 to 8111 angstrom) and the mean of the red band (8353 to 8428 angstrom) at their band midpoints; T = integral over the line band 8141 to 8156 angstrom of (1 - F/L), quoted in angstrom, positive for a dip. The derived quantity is 0.7 angstrom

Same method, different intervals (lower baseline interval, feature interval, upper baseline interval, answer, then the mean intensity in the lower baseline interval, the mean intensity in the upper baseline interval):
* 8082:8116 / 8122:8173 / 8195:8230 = 0.61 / 0.803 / 0.796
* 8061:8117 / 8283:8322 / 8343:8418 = 1.23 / 0.806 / 0.866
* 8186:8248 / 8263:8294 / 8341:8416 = 0.71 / 0.806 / 0.865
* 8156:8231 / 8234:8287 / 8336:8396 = 0.49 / 0.799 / 0.861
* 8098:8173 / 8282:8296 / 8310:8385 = 0.49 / 0.793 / 0.857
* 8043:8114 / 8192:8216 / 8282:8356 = 0.66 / 0.811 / 0.833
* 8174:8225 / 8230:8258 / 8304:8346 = -0.24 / 0.8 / 0.838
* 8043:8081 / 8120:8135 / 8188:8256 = 0.54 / 0.818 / 0.807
